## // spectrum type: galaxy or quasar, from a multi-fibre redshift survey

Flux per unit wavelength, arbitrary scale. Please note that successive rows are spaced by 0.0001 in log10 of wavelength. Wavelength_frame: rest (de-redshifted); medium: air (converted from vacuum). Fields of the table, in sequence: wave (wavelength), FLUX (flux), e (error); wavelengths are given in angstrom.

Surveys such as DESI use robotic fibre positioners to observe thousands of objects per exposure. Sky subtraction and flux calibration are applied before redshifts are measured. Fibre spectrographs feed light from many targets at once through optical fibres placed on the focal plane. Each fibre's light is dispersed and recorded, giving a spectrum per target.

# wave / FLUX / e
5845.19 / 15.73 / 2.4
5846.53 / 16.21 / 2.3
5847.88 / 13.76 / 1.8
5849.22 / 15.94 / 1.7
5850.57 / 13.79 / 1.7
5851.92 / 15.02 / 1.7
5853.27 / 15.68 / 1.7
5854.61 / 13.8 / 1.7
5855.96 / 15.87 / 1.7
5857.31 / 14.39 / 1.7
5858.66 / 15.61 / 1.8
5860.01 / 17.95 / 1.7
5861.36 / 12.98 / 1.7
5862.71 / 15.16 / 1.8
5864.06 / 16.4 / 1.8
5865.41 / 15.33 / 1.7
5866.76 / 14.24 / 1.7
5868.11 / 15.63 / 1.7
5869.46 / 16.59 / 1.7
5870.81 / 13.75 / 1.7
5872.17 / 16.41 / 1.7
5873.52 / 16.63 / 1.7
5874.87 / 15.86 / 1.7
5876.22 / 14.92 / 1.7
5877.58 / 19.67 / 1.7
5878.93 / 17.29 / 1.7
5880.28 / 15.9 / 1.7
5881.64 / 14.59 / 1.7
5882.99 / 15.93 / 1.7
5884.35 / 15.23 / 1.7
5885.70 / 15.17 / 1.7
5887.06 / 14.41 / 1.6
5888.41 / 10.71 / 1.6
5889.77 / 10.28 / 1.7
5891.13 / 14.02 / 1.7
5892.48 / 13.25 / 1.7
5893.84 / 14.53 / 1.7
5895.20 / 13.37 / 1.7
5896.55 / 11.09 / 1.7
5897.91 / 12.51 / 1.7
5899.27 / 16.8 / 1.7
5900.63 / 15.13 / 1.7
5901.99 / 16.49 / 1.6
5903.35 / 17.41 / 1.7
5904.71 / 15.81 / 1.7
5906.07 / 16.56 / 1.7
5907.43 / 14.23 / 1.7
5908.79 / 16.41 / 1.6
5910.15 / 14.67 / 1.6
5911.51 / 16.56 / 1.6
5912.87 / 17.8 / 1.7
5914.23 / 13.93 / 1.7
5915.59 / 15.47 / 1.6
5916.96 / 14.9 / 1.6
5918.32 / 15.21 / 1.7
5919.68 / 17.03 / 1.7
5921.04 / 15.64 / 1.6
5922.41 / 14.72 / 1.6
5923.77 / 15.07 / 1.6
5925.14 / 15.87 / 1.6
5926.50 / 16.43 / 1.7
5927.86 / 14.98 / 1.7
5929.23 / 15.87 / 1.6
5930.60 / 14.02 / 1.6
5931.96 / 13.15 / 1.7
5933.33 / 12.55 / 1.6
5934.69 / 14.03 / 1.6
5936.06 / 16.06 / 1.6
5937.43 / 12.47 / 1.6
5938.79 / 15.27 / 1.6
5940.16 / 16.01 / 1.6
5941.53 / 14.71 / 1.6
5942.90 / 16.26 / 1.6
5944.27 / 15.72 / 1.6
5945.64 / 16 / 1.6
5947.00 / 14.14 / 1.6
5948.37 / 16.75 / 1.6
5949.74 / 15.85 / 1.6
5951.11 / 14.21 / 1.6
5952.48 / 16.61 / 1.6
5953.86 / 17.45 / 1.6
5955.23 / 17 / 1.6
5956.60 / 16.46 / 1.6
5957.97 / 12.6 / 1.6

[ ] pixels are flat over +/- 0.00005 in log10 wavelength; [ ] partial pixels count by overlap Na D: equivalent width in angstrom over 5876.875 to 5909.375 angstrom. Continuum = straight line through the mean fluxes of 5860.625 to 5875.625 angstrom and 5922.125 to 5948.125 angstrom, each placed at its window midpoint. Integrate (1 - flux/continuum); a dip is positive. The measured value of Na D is 0.8 angstrom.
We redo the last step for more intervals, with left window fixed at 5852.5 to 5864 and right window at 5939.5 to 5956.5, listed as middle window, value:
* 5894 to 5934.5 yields 1.34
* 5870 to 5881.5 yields -0.64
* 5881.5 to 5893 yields 1.31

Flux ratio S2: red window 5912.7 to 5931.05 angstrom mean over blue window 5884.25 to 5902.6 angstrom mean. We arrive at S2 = 1.13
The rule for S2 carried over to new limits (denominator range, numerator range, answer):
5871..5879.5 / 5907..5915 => 0.94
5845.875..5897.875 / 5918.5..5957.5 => 1.03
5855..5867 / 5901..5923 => 1.03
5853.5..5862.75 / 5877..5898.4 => 0.94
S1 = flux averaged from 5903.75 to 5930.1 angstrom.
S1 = 15.6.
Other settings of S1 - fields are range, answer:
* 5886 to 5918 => 14.6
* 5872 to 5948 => 15.1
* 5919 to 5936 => 15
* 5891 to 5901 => 13.8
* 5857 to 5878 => 15.7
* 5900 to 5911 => 15.9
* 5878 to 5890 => 14.7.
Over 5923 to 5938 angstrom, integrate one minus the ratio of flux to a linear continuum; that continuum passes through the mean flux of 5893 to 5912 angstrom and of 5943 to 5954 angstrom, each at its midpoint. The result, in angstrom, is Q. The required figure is 0.9 angstrom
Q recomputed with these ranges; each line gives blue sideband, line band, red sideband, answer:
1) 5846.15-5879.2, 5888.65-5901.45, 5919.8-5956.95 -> 1.70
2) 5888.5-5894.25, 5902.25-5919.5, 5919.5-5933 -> -2.15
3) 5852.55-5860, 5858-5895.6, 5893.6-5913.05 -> 0.53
